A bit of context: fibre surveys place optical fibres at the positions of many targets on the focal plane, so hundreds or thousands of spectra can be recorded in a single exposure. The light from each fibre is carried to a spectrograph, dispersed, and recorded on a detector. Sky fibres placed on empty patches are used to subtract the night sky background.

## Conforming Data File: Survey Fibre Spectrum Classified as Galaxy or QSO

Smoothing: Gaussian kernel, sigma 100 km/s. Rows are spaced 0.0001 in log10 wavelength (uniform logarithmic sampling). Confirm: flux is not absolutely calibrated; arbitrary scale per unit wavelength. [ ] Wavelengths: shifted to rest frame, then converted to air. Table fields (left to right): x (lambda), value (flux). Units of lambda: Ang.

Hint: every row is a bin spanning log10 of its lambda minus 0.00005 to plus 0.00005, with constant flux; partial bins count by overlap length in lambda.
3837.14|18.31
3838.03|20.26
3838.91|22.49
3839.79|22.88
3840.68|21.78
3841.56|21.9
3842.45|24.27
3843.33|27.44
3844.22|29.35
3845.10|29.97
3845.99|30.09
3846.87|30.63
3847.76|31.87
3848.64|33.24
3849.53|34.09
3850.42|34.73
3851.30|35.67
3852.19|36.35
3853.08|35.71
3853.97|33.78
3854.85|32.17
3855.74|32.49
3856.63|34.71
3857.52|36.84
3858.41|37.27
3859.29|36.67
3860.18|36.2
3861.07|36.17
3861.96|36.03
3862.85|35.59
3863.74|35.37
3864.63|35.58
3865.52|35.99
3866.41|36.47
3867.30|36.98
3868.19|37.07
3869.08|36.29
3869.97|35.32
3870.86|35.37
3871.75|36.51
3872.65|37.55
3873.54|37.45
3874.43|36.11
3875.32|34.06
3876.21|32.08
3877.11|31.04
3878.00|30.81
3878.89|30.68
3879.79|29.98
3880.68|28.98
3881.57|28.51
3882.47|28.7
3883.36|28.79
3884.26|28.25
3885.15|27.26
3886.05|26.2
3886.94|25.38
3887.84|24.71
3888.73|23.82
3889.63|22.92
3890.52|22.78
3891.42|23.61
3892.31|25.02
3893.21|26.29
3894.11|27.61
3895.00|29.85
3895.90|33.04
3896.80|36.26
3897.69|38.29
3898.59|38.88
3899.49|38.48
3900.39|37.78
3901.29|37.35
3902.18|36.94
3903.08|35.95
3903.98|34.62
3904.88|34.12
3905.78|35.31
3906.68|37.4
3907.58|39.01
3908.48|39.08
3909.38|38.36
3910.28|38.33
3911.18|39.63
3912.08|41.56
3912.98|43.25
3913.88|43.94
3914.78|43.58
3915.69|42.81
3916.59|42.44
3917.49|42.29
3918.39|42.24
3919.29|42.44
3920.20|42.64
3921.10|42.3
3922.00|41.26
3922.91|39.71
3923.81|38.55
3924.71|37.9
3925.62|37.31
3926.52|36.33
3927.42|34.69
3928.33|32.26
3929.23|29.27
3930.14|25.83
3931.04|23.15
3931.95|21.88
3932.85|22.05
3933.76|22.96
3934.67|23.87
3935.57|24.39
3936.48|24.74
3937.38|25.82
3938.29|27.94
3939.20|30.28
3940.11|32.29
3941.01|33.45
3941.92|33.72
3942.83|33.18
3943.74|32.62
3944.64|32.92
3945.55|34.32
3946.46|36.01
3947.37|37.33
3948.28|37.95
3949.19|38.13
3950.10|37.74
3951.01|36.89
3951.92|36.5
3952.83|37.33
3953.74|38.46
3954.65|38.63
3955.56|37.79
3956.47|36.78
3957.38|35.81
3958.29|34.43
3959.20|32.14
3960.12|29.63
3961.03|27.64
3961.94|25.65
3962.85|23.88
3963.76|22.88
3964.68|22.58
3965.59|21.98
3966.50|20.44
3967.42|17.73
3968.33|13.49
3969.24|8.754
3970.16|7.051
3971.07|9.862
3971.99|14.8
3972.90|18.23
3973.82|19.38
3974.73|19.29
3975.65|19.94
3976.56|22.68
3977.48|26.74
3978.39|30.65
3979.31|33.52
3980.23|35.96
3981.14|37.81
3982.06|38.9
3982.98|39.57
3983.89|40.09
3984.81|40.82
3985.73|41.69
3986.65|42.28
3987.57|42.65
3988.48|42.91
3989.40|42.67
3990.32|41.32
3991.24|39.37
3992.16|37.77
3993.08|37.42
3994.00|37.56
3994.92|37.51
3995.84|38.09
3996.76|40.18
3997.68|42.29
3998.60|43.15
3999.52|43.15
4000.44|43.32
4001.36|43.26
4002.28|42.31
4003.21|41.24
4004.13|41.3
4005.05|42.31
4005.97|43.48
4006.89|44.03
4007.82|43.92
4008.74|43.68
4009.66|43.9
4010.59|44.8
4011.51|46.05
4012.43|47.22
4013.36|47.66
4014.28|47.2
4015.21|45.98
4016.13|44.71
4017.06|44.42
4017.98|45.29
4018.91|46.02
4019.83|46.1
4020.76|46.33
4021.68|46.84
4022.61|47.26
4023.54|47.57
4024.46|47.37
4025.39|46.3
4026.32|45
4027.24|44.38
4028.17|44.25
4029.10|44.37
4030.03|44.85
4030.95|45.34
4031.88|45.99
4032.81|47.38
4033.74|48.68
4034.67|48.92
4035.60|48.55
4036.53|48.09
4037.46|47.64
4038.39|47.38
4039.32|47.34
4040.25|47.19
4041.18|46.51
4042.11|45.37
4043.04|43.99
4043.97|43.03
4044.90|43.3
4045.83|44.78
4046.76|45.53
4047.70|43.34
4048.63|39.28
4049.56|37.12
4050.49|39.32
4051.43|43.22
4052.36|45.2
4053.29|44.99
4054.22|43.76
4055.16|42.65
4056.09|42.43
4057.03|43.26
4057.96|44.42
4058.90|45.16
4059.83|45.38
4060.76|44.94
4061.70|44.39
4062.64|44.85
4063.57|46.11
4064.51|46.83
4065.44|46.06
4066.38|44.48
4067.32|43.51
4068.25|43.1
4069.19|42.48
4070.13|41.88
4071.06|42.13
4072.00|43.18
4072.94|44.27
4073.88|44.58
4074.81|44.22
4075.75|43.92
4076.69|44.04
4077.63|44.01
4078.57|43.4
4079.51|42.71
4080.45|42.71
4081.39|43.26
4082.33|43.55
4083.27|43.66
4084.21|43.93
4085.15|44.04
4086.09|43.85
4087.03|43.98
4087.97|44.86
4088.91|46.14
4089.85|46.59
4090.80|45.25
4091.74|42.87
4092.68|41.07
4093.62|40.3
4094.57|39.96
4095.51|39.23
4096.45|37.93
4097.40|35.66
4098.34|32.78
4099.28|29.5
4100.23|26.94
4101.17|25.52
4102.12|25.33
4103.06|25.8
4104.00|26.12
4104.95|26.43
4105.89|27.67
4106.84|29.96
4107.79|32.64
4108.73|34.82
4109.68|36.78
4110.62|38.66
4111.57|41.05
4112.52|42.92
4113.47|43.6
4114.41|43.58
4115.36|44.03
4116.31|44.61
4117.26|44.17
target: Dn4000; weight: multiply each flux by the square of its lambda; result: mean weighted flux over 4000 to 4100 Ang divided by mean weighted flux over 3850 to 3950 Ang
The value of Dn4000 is 1.40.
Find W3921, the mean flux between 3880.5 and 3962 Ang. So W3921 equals 33.6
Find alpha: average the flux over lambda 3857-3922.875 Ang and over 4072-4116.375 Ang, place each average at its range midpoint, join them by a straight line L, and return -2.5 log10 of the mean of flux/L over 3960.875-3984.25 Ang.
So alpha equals 0.47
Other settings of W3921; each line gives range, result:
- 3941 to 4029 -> 36.4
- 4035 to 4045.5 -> 46.2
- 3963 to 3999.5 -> 30.6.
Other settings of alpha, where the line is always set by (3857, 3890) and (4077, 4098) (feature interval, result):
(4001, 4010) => -0.11 mag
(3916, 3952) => 0.06 mag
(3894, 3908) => -0.06 mag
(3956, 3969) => 0.38 mag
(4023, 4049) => -0.14 mag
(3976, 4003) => -0.02 mag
